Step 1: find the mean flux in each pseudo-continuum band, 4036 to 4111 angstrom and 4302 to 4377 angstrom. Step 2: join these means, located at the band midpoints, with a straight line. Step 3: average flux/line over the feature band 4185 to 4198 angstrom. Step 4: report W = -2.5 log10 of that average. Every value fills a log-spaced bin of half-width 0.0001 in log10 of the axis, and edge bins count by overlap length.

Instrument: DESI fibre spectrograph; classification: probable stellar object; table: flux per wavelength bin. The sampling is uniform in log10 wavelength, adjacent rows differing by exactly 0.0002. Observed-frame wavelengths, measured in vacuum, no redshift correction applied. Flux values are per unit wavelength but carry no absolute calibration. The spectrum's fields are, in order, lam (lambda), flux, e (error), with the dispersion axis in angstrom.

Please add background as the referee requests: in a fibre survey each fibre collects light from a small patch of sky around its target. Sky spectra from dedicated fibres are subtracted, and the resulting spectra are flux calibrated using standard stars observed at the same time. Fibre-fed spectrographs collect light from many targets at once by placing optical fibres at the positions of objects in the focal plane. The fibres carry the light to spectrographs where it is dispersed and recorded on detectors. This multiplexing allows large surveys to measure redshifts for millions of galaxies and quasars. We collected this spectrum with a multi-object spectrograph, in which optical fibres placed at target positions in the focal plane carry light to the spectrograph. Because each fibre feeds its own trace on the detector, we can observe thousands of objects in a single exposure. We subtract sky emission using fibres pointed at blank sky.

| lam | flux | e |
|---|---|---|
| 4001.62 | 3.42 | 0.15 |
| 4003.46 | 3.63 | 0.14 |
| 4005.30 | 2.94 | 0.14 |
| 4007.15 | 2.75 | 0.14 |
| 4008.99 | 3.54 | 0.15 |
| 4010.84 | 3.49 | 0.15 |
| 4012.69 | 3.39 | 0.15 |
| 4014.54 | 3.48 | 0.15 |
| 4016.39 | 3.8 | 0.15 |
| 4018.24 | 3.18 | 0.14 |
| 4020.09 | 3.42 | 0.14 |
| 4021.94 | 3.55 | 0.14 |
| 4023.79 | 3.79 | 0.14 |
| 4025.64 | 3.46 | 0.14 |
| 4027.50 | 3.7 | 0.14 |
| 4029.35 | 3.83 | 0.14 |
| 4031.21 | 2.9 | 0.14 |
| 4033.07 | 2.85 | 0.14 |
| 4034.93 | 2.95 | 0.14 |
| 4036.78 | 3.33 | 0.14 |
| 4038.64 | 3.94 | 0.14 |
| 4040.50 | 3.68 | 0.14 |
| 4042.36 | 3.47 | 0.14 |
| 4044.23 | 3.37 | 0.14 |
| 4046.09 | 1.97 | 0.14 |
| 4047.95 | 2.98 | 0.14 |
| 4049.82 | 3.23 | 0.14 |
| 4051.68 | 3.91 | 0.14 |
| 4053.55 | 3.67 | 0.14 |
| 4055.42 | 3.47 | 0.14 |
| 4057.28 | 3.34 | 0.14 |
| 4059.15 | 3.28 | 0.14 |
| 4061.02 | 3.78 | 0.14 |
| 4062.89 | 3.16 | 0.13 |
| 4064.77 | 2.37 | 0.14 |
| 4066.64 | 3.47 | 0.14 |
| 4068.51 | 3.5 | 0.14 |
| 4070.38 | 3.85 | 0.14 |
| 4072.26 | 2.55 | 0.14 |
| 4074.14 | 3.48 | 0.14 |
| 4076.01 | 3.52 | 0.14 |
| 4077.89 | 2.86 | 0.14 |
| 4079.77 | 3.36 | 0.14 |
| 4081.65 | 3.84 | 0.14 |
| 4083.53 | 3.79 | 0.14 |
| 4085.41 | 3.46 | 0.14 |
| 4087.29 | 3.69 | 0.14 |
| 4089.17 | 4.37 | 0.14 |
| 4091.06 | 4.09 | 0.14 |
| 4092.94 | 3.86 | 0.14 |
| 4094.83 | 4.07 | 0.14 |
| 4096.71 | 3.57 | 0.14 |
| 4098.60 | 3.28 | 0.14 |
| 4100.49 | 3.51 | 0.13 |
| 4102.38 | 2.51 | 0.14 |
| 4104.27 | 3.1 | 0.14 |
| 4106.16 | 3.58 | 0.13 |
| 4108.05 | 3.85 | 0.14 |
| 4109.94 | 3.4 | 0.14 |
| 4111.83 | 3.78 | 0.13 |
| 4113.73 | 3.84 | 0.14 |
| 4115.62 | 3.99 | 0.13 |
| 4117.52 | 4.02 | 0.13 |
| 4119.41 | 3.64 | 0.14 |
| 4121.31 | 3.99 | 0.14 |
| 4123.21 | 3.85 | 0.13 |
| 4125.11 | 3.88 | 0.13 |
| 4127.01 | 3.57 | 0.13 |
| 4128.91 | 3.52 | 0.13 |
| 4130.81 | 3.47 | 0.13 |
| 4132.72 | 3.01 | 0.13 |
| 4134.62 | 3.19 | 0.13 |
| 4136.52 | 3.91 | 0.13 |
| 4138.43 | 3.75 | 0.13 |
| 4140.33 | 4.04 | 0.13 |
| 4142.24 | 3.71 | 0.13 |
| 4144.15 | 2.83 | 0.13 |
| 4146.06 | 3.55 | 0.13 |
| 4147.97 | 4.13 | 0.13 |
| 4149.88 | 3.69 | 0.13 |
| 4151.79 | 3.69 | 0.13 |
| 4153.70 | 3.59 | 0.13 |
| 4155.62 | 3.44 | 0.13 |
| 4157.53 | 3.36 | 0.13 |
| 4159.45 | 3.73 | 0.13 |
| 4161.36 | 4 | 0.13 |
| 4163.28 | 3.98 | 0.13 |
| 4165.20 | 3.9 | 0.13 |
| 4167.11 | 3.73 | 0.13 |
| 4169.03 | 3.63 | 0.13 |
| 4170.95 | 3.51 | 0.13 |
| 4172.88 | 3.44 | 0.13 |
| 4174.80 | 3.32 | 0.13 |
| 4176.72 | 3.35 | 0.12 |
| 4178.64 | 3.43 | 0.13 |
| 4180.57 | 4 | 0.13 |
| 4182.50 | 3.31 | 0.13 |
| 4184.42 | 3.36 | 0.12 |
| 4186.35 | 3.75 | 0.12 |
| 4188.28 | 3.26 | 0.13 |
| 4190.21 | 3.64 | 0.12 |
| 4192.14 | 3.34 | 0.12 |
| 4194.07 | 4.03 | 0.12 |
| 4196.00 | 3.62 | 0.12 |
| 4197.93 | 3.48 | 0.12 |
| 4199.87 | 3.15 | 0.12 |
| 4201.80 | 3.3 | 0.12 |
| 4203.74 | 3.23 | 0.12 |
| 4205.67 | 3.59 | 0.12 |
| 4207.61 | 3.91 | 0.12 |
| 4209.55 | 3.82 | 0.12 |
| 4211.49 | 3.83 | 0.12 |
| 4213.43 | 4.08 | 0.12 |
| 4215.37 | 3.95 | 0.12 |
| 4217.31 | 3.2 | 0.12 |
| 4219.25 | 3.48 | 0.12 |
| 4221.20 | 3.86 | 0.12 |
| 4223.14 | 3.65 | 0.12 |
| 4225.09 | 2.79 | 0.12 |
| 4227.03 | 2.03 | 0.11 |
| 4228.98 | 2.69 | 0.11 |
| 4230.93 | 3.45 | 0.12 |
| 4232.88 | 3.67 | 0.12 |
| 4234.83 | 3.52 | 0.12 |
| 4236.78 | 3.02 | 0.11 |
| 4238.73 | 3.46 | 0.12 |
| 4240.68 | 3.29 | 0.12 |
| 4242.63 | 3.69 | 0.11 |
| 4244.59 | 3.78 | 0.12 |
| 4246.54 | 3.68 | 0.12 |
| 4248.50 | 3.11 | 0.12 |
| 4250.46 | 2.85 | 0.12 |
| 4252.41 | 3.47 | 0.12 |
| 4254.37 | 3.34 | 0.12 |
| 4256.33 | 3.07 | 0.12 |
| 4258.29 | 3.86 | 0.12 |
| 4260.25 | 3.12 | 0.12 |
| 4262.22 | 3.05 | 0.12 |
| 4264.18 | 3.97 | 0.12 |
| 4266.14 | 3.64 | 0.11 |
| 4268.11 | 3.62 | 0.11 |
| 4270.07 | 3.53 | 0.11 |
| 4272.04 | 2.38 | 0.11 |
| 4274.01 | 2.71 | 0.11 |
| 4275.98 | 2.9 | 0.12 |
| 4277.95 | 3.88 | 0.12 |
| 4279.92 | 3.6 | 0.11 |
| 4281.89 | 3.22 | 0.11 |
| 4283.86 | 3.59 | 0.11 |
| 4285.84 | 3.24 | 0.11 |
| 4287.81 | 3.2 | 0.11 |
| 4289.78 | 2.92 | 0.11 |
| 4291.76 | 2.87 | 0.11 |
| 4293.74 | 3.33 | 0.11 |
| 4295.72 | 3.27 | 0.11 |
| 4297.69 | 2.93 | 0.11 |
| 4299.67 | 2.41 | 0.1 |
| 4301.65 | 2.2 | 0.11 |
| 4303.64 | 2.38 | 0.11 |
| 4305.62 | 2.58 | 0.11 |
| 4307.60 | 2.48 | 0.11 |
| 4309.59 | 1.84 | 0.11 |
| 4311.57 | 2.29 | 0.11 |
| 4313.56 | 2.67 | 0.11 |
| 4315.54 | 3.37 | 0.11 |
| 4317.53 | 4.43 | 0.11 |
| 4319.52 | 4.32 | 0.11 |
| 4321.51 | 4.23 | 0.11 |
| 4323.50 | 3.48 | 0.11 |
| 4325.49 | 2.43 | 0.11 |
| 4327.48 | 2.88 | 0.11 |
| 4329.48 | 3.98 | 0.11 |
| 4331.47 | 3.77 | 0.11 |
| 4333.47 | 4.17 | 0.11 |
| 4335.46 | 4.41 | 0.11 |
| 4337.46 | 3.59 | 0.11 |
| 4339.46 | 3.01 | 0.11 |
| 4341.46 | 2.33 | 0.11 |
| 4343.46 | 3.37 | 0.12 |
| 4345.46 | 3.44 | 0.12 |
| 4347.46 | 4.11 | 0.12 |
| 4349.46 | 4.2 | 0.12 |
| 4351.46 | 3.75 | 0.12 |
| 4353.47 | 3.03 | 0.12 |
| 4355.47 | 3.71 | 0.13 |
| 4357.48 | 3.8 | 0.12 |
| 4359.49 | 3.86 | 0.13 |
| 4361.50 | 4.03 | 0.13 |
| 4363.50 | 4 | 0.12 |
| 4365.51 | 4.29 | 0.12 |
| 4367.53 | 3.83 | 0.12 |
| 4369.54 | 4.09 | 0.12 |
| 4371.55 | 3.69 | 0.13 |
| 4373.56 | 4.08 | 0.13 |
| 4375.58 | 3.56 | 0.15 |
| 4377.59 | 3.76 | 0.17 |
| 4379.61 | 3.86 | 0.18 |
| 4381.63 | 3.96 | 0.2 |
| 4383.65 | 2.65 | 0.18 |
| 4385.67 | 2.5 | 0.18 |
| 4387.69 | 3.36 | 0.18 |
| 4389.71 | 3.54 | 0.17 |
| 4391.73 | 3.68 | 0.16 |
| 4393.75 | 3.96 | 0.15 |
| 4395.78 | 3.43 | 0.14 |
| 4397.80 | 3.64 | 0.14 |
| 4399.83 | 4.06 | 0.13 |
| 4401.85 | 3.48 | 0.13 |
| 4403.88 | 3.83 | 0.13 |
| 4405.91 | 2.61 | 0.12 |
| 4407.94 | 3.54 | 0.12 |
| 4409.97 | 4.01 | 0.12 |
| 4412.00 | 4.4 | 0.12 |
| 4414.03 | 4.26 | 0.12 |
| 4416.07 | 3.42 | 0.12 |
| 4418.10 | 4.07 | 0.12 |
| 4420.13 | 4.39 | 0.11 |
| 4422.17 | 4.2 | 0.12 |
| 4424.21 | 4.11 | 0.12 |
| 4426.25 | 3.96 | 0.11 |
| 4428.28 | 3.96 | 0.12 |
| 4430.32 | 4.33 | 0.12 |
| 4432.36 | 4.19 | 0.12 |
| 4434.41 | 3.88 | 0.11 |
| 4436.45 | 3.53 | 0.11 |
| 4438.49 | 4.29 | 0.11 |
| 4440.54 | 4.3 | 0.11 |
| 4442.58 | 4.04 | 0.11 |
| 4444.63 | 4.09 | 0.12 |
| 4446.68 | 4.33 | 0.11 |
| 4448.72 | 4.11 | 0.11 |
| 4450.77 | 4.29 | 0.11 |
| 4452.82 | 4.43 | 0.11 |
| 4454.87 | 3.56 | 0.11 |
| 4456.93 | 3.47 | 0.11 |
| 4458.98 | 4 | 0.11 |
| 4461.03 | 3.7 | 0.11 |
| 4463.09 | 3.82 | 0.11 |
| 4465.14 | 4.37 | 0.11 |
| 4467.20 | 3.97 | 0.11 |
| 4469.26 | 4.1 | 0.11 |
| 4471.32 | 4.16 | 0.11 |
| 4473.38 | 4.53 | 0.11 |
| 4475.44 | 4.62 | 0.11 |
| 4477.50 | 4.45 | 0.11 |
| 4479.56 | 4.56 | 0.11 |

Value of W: -0.04 mag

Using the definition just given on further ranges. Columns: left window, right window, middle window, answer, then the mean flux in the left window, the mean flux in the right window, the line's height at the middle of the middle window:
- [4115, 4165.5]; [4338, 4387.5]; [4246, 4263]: 0.117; 3.68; 3.62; 3.65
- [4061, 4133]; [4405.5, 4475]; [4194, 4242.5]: 0.086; 3.55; 4.03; 3.72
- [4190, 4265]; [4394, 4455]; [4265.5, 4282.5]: 0.093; 3.43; 3.96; 3.56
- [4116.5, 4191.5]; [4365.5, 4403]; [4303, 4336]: 0.113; 3.62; 3.64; 3.63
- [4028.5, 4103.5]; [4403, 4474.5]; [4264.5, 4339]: 0.178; 3.4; 4.01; 3.79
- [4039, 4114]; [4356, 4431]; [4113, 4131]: -0.088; 3.45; 3.79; 3.5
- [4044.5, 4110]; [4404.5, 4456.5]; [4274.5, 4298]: 0.162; 3.42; 4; 3.77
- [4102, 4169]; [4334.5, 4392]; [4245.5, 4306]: 0.152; 3.65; 3.64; 3.64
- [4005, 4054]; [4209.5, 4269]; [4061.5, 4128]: -0.059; 3.36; 3.41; 3.37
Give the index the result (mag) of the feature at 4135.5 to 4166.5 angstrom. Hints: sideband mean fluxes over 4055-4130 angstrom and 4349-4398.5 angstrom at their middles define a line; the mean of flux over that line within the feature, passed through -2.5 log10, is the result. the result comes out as -0.04 mag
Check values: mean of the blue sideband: 3.55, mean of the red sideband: 3.68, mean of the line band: 3.71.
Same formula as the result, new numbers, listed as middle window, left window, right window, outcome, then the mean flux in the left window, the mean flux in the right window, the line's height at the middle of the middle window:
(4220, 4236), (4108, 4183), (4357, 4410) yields 0.14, 3.65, 3.66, 3.65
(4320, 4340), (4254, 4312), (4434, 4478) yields -0.09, 3.05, 4.09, 3.33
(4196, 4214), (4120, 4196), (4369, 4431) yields 0.02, 3.61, 3.75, 3.64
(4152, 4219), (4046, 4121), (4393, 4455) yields 0.01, 3.5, 3.96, 3.64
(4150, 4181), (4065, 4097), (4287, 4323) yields -0.08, 3.58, 2.99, 3.36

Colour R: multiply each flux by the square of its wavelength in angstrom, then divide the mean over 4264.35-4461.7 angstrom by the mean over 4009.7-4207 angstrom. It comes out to 1.15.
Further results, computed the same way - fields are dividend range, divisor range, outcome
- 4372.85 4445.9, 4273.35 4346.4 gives 1.25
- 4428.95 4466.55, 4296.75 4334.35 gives 1.39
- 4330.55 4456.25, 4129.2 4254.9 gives 1.19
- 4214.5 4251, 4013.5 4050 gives 1.10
